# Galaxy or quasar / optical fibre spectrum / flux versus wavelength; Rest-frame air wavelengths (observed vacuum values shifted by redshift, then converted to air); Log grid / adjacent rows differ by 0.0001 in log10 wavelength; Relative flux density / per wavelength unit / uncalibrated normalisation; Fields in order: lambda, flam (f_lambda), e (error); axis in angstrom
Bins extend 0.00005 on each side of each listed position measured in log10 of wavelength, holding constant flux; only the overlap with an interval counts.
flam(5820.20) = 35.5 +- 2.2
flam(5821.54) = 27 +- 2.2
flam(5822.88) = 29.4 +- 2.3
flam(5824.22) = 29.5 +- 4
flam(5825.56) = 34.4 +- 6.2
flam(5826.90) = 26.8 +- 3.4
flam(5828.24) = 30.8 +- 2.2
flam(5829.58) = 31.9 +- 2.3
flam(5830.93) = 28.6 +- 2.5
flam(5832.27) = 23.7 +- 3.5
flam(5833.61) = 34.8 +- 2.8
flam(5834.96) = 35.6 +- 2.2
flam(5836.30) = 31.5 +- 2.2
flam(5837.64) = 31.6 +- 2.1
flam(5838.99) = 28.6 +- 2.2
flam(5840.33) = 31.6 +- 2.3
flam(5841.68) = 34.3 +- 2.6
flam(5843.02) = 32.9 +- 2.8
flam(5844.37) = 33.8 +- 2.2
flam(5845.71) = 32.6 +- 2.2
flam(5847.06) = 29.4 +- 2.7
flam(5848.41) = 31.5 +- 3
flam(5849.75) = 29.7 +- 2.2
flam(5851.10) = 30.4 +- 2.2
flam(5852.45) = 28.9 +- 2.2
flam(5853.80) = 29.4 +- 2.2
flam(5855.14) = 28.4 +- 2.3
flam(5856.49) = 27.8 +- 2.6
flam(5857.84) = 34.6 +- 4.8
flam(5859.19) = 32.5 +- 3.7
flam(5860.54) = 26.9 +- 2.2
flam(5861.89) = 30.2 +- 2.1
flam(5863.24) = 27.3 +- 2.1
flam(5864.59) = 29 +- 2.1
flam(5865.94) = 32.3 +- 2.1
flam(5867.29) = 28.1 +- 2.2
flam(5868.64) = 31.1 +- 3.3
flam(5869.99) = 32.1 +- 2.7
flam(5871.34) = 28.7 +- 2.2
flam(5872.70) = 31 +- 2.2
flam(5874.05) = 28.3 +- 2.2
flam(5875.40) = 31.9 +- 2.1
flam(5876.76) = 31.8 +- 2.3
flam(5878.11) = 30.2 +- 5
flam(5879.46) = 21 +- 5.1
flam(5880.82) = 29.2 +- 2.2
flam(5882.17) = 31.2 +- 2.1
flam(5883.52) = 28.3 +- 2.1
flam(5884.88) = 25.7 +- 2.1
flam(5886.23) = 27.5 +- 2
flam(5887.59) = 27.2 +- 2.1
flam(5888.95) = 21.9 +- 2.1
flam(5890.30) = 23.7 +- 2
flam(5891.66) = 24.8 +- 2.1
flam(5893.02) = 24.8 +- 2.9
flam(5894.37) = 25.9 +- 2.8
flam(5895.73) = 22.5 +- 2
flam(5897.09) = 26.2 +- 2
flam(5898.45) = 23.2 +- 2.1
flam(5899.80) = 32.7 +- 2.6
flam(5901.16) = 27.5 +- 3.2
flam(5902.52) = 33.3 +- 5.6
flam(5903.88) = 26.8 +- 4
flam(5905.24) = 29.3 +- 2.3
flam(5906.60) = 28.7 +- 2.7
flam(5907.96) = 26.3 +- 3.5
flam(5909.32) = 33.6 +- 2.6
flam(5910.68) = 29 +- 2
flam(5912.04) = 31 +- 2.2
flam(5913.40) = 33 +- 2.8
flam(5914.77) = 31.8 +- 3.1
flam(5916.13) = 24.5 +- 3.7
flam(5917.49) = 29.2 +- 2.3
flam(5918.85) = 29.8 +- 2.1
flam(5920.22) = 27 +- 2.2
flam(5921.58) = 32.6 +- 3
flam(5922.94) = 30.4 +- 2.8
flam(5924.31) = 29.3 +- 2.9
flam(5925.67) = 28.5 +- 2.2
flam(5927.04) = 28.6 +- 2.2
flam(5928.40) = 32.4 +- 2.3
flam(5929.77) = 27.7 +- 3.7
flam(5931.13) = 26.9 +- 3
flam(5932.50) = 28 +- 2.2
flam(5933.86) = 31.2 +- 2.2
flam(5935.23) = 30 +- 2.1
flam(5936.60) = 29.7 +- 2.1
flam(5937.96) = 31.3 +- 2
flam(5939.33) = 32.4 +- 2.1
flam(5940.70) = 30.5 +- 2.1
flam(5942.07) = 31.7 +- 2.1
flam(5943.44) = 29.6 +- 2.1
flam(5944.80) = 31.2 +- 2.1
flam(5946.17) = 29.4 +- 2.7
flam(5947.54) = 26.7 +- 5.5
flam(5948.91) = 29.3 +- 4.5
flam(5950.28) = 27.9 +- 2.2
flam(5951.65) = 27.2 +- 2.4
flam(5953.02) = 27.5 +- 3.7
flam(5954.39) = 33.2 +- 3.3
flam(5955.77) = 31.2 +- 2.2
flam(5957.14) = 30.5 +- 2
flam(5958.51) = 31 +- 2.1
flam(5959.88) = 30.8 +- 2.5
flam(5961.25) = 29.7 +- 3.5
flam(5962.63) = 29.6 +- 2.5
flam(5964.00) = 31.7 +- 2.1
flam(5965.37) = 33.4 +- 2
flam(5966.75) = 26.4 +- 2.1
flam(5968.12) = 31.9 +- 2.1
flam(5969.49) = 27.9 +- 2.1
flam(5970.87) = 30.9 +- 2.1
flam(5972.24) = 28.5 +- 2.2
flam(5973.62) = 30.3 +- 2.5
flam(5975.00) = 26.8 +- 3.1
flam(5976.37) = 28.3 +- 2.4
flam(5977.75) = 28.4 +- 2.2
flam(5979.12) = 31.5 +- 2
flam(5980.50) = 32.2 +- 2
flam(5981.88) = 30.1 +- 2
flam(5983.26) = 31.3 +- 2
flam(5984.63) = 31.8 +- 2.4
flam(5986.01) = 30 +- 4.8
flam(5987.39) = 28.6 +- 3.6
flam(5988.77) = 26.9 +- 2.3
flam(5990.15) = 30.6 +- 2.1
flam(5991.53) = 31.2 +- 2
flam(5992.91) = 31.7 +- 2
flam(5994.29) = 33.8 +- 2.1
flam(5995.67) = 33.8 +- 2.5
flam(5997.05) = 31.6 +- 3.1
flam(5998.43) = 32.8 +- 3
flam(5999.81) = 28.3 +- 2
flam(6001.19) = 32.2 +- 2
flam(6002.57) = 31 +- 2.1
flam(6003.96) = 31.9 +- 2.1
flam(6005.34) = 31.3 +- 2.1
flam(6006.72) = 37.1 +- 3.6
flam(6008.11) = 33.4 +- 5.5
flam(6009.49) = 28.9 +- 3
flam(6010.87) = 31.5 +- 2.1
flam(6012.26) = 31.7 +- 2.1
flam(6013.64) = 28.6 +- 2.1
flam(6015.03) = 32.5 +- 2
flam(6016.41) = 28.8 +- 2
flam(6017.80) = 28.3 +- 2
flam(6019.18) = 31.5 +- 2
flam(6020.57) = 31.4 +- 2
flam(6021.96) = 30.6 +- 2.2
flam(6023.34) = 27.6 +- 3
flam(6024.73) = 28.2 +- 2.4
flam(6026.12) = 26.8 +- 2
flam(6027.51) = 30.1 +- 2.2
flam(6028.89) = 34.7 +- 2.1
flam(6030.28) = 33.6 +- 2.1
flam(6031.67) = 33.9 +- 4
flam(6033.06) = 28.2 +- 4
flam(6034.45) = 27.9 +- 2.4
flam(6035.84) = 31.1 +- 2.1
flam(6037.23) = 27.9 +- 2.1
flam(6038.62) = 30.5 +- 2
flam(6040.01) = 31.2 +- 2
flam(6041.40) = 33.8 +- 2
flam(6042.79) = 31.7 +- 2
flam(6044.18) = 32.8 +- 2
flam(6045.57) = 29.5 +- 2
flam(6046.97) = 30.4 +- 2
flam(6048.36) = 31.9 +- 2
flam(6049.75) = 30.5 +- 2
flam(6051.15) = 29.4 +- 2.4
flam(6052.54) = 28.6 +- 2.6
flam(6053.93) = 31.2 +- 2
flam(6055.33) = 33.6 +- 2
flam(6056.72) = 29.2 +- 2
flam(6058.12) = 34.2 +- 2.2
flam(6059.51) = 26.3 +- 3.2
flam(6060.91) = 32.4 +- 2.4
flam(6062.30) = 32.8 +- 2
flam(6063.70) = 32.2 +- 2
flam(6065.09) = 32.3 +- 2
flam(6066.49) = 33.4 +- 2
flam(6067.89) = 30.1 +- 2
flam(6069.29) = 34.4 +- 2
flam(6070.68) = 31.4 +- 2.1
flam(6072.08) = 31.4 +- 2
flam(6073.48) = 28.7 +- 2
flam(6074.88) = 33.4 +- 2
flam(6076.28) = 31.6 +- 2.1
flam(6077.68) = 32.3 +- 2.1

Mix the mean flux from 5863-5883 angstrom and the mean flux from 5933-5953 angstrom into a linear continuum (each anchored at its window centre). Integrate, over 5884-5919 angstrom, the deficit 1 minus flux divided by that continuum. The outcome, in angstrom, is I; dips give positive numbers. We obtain 2.37 angstrom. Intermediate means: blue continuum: 29.6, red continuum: 29.8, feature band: 27.7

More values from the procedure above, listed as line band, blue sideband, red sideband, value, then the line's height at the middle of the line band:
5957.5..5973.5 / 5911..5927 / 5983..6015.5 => 0.2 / 30.6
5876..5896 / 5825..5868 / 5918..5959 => 2.5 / 30.2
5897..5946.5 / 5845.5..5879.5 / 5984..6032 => 1.2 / 30.4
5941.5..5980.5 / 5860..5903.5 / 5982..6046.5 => 0.0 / 29.7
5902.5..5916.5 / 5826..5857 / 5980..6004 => 0.5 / 30.9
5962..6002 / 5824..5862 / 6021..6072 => 0.6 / 30.9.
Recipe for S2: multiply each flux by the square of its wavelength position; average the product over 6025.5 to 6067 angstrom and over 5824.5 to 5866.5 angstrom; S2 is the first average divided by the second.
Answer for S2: 1.08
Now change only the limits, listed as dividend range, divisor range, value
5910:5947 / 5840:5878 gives 1.00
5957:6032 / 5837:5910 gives 1.10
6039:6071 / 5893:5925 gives 1.15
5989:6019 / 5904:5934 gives 1.10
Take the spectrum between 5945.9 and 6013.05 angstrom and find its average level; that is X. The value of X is 30.5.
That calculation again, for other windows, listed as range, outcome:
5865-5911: 28.1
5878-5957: 28.6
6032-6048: 30.6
